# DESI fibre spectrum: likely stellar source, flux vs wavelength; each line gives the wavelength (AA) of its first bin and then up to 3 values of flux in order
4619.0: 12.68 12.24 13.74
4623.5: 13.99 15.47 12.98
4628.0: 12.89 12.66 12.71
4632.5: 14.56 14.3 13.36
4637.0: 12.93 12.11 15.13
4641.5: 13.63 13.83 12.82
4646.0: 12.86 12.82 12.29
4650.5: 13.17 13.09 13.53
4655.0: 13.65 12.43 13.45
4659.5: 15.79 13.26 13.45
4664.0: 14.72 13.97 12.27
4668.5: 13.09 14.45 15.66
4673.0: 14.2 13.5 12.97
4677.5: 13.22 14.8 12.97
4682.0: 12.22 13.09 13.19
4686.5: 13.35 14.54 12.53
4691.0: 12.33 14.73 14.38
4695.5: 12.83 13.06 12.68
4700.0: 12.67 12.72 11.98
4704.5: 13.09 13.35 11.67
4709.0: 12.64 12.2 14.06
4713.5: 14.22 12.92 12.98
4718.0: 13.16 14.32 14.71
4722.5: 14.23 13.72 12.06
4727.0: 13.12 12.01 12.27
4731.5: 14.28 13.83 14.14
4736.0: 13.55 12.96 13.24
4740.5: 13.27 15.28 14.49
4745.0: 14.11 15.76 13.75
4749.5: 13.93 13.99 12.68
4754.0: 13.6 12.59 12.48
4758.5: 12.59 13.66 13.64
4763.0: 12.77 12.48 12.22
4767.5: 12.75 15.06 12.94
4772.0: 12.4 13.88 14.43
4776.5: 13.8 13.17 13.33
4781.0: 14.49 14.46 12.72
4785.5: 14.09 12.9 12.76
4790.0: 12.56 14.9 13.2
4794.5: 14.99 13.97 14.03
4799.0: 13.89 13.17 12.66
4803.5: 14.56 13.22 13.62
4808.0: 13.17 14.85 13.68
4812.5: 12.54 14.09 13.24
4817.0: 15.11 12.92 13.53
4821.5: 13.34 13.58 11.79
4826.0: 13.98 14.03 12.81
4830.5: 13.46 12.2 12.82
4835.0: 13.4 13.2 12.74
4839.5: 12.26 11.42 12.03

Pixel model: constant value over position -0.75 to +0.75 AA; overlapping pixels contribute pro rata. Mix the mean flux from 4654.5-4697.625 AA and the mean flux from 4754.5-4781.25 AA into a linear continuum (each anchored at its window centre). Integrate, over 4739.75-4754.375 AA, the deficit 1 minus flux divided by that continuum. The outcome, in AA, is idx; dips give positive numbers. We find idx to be -0.9 AA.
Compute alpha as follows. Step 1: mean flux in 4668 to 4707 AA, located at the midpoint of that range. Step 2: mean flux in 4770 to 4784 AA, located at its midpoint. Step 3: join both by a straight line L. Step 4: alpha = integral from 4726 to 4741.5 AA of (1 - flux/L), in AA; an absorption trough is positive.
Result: 0.2 AA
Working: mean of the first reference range 13.4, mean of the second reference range 13.6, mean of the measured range 13.3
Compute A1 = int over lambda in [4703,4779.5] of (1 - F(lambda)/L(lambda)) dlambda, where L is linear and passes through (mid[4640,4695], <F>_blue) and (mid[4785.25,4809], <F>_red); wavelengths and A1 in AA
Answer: 1.0 AA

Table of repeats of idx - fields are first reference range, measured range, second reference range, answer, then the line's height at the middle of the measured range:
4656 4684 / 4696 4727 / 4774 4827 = 1.2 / 13.7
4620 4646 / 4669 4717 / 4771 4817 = 0.9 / 13.5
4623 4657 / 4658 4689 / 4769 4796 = -0.7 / 13.4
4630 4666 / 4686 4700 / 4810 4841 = 0.1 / 13.4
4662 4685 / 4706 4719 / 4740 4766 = 0.5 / 13.6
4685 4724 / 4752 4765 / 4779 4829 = 0.5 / 13.4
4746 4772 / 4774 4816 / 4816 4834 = -1.2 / 13.3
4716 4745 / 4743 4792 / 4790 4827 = 0.5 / 13.6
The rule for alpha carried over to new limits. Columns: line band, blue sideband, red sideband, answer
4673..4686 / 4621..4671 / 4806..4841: 0.2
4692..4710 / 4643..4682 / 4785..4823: 0.8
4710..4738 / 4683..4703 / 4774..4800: -0.1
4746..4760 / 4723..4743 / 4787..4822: 0.0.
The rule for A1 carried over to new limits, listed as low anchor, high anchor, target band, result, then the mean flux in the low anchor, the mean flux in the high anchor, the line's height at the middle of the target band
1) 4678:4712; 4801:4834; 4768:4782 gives -0.4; 13.1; 13.4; 13.3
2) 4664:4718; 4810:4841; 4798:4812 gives -0.4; 13.3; 13.2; 13.2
